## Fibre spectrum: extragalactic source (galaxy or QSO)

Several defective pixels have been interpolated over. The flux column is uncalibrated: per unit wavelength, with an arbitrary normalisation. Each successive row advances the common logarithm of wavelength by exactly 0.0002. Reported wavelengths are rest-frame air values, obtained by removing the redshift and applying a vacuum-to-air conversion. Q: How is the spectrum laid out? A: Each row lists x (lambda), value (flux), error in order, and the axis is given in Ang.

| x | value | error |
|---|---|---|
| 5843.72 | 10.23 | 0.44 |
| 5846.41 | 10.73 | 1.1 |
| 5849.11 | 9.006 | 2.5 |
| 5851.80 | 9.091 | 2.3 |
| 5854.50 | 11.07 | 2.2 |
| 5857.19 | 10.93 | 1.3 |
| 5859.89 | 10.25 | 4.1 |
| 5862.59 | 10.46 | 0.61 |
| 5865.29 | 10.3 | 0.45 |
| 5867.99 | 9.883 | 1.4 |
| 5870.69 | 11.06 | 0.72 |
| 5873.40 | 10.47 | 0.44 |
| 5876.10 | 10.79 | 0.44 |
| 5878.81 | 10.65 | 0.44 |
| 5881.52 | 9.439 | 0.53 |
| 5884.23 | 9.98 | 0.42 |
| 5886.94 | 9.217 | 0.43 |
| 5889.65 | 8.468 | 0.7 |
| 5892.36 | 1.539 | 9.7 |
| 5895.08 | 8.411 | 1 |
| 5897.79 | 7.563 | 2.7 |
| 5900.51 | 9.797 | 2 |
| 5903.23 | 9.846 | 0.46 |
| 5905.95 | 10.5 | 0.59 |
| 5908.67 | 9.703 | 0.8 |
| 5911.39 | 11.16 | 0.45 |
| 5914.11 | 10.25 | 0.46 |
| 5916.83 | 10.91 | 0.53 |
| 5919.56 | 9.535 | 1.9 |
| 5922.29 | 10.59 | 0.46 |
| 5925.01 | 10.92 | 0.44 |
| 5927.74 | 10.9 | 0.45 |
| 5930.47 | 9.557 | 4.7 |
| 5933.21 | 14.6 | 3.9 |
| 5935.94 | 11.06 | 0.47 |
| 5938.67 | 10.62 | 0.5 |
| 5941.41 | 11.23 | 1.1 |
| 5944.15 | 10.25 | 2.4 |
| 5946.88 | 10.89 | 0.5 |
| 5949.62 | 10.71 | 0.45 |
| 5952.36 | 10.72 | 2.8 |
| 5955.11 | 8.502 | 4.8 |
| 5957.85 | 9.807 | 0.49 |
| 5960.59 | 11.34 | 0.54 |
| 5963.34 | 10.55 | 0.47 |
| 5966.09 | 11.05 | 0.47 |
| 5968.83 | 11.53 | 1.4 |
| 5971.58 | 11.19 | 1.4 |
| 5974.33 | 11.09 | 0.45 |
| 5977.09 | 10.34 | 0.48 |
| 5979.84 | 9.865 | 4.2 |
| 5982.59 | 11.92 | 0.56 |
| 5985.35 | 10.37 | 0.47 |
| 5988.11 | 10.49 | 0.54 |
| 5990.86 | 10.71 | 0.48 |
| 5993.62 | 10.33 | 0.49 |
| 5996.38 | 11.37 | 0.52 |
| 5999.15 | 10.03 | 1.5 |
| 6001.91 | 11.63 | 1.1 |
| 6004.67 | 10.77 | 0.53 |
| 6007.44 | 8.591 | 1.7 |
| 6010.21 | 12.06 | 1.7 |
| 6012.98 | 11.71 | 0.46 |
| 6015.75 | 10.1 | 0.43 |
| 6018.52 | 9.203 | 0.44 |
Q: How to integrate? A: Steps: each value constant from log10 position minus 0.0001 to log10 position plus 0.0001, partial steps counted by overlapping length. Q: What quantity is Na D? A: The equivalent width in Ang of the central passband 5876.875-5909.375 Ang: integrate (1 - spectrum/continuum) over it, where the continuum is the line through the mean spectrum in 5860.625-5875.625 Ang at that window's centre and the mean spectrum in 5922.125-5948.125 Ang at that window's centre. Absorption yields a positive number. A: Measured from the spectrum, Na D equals 5.8 Ang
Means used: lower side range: 10.5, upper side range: 11.1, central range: 8.77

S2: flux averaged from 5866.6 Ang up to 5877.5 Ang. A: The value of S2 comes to 10.6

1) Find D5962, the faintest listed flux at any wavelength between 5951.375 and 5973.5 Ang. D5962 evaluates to 8.502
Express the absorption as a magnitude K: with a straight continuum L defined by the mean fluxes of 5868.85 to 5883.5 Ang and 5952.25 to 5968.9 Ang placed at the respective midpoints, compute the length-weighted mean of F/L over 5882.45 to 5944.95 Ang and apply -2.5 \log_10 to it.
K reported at 0.06 mag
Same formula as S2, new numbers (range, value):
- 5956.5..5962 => 10.6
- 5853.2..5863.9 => 10.7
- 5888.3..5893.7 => 5.01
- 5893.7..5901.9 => 8.57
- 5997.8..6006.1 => 10.8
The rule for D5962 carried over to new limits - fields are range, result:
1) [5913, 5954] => 9.535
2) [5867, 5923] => 1.539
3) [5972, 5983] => 9.865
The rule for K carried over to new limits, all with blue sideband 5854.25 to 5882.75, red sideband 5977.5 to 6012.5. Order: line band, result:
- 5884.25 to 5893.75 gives 0.45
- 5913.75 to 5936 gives -0.04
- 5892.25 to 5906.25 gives 0.26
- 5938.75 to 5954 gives -0.01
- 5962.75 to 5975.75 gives -0.05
